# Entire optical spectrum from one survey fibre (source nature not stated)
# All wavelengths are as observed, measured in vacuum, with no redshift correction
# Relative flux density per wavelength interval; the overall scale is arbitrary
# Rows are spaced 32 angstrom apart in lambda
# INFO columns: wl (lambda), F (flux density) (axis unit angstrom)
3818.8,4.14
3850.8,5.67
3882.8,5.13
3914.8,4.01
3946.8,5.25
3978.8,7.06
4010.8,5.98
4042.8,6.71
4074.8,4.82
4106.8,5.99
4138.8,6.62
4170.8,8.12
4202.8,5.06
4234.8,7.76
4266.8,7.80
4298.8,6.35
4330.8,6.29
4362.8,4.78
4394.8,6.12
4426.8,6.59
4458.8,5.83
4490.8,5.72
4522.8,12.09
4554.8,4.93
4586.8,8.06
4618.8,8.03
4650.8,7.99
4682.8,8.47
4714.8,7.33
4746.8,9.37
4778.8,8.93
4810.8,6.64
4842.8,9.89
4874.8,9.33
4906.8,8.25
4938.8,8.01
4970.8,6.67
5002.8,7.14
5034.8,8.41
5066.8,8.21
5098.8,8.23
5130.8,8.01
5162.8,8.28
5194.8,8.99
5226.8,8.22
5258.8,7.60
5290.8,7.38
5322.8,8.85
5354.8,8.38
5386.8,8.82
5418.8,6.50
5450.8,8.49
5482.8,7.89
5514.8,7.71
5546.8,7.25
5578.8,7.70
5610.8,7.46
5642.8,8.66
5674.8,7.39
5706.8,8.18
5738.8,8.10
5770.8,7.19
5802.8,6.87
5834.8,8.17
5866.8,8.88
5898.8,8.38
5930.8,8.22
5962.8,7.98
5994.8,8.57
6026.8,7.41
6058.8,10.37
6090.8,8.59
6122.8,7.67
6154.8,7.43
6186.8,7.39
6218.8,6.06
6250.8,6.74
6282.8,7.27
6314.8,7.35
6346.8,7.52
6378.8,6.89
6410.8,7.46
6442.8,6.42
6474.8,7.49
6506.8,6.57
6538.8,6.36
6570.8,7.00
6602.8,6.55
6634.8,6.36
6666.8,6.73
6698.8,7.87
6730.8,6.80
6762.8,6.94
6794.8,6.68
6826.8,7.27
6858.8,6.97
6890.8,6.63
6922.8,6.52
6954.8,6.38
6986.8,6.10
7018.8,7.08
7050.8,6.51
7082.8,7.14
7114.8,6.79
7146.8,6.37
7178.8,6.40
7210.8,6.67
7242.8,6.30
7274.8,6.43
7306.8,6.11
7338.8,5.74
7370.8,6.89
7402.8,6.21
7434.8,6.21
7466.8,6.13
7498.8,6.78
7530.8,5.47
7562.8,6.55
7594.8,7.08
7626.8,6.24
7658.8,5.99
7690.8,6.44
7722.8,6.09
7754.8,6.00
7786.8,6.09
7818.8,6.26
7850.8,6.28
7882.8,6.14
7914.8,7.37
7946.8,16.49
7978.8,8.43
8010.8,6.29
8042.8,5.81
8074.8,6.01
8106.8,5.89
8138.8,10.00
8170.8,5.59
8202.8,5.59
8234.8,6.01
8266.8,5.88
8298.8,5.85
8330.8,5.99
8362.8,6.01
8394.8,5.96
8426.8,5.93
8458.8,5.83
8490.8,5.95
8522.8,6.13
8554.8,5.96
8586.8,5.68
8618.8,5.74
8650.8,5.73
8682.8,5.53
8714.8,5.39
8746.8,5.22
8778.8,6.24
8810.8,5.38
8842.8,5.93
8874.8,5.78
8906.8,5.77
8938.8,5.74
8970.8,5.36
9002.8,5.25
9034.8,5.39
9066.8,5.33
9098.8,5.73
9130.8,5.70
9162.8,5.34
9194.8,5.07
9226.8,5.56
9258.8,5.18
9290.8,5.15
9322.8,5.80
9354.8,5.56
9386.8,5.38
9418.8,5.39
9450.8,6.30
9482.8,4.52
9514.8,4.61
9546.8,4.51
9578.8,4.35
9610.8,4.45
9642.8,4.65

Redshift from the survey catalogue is 0.210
